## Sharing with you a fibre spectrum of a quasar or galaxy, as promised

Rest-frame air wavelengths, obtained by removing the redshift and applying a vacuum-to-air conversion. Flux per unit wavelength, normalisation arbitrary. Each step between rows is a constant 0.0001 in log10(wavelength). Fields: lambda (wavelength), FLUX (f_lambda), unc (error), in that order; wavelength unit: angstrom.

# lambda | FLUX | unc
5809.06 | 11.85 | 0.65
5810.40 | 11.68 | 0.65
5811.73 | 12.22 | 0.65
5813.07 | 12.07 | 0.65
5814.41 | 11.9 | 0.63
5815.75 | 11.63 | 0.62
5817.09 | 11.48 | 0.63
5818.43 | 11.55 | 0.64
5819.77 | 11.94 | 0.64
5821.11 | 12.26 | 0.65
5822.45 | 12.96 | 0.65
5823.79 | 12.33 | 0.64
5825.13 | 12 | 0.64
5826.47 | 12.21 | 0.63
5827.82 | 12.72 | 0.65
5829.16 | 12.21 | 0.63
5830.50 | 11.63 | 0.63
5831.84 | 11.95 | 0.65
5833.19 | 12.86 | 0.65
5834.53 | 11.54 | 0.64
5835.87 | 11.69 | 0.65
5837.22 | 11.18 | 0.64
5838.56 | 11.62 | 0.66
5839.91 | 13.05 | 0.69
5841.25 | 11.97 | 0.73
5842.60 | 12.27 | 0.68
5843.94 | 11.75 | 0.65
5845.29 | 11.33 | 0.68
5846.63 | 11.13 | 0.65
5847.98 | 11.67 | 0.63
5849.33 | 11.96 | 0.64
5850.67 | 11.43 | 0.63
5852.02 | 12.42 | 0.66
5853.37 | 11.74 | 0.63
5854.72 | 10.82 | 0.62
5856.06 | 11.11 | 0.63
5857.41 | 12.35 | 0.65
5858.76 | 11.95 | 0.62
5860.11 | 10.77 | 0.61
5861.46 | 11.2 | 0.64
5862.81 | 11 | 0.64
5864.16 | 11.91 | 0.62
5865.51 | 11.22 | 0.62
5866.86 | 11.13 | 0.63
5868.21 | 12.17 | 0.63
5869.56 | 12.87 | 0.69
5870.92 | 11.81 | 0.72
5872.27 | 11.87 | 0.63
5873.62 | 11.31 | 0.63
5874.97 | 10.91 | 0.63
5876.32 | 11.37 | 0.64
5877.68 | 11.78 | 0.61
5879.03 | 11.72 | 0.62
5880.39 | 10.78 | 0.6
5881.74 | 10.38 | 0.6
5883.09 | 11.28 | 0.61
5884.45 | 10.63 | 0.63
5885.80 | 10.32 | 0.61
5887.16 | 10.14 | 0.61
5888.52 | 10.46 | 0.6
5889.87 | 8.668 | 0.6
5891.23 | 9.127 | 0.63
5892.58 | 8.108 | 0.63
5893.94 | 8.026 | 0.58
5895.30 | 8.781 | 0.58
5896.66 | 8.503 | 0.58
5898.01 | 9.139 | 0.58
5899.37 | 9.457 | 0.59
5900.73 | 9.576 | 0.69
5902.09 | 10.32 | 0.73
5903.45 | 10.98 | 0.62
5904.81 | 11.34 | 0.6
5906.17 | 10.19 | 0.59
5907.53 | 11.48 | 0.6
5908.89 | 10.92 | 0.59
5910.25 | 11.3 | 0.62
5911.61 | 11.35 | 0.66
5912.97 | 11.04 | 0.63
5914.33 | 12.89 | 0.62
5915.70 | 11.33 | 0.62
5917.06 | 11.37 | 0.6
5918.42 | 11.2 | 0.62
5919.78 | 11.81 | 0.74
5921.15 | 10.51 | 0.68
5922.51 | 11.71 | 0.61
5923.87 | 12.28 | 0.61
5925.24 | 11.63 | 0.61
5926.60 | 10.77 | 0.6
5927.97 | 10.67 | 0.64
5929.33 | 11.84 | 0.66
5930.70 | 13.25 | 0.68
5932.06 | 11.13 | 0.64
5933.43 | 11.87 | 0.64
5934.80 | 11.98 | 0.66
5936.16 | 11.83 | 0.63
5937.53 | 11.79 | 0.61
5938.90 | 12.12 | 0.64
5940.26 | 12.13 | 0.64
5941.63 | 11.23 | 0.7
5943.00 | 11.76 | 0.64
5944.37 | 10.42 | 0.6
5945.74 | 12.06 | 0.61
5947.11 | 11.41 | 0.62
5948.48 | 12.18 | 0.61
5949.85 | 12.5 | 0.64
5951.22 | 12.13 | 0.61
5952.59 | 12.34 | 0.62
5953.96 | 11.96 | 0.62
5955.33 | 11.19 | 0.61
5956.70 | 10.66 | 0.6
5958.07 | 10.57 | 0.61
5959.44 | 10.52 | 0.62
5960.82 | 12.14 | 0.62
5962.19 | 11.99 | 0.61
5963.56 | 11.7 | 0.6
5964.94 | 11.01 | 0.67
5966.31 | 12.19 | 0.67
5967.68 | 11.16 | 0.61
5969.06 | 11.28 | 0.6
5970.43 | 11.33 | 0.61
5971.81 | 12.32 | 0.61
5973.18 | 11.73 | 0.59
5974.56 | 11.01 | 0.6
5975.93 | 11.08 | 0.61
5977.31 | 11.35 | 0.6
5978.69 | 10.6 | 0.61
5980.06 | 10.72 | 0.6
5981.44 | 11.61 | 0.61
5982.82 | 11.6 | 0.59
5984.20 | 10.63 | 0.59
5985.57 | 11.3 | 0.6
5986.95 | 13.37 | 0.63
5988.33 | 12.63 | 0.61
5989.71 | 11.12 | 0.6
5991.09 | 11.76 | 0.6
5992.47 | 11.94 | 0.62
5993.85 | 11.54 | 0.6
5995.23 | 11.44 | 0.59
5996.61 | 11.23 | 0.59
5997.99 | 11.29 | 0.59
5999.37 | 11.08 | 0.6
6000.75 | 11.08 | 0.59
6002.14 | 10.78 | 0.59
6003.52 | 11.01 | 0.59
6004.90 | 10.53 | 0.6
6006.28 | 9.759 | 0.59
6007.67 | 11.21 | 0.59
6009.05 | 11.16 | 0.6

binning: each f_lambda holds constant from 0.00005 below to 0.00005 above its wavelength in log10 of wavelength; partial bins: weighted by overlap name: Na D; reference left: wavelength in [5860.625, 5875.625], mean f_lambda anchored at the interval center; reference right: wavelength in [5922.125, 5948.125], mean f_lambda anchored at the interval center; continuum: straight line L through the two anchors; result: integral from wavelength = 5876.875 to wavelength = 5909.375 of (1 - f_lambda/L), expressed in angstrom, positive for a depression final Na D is 4.3 angstrom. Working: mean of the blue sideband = 11.6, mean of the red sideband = 11.7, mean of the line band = 10.1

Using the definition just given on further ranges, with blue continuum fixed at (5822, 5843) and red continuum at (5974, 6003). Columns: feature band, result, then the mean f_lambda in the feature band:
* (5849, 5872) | 0.7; 11.6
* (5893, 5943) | 2.9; 11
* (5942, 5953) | -0.2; 11.8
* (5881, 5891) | 1.4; 10.2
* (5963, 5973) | -0.1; 11.6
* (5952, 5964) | 0.1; 11.4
